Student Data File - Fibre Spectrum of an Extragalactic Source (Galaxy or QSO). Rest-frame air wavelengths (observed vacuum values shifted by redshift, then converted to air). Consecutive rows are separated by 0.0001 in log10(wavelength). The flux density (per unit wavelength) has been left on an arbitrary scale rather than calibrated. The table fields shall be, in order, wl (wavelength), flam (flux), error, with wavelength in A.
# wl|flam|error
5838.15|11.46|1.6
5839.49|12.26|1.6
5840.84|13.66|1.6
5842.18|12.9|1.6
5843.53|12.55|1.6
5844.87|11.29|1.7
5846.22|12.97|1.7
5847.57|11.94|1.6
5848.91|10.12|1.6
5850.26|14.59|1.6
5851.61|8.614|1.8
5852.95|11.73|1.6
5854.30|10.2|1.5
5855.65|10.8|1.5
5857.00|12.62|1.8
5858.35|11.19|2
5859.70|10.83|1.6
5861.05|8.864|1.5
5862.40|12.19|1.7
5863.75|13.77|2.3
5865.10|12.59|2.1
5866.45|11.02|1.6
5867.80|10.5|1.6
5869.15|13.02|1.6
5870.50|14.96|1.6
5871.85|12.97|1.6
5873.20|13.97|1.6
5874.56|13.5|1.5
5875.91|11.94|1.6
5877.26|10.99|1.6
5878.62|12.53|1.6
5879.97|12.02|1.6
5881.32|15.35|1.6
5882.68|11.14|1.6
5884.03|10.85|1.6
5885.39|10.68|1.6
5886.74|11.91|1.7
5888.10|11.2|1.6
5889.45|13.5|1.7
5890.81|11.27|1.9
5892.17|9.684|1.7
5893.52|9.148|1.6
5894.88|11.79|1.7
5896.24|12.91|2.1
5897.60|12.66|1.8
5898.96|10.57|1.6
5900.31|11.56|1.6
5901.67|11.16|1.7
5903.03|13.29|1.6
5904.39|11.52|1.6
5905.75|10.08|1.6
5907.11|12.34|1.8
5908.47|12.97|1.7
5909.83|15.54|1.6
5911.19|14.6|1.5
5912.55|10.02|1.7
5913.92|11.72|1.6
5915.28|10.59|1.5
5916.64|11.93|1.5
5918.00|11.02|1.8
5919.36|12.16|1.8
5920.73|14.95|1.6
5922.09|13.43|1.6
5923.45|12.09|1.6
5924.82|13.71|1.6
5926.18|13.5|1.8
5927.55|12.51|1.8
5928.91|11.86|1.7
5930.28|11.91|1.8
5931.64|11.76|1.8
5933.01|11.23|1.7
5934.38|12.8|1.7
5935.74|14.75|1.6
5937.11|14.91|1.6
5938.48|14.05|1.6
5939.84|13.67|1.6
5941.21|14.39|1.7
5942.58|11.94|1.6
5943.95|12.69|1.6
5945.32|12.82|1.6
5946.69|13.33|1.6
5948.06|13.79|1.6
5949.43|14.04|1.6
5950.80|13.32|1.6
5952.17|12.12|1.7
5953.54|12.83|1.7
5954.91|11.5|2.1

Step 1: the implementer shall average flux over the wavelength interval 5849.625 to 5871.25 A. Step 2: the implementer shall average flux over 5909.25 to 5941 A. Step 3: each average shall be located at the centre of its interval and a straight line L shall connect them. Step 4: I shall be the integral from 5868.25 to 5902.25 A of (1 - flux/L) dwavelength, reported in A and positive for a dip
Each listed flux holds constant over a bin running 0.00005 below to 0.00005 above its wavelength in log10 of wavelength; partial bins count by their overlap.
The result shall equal 0.25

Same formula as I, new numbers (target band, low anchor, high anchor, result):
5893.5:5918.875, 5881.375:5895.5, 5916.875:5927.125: 0.44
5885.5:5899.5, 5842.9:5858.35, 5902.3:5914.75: 0.85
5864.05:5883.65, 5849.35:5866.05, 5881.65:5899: -1.97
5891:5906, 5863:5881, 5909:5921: 1.40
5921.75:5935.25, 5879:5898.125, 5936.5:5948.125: 0.56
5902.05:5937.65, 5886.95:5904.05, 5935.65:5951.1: 0.10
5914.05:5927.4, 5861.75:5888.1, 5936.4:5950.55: 0.62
